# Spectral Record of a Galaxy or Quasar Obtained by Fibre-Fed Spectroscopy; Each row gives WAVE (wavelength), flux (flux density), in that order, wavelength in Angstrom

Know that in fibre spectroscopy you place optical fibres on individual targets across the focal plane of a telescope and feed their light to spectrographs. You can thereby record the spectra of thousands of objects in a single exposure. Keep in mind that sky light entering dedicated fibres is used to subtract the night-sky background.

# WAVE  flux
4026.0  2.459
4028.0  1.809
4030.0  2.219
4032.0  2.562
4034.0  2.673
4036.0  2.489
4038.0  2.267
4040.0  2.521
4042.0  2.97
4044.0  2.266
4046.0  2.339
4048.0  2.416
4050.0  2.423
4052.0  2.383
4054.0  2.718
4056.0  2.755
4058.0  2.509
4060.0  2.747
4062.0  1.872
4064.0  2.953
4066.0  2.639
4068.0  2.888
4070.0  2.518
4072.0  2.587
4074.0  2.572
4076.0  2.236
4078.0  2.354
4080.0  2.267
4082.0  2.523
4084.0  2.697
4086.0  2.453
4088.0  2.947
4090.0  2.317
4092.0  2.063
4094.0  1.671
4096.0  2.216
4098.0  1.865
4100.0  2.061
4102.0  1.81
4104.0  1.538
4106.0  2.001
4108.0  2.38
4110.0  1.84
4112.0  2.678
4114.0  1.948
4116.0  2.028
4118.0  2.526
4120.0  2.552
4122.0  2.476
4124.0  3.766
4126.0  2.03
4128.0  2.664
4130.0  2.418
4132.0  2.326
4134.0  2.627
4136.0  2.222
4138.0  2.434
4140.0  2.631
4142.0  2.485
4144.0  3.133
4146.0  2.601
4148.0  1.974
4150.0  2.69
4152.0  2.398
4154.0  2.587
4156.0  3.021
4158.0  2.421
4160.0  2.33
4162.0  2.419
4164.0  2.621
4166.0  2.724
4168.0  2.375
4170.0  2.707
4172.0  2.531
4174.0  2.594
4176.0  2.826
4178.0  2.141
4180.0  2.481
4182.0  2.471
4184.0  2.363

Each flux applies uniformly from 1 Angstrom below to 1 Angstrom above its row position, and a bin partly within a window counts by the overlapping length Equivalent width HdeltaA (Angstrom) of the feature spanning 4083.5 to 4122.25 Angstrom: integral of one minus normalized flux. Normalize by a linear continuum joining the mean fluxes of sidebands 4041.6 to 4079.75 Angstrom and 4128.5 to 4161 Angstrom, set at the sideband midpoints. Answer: 5.1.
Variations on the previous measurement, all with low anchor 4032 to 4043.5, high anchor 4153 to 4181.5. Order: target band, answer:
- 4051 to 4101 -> 2.6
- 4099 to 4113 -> 2.8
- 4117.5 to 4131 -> -0.4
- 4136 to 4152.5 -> 0.2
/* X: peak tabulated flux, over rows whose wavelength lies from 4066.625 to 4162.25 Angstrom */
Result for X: 3.766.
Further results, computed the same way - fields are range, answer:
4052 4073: 2.953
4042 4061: 2.97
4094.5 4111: 2.38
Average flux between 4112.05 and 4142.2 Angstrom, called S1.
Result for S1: 2.48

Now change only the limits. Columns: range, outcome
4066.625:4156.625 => 2.4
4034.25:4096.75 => 2.47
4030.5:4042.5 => 2.55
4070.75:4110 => 2.23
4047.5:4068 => 2.56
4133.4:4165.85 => 2.54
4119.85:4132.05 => 2.63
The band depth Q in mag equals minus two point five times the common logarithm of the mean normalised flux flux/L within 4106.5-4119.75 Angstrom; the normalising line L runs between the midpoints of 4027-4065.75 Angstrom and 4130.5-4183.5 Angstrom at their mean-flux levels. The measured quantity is 0.12 mag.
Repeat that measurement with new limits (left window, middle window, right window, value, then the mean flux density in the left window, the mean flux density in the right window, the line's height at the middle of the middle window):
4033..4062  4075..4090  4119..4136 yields 0.03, 2.51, 2.58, 2.54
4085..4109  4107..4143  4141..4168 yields -0.05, 2.11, 2.56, 2.33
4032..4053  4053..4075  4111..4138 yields -0.06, 2.48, 2.48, 2.48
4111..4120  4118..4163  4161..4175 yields -0.05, 2.32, 2.57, 2.44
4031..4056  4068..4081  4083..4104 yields -0.07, 2.51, 2.18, 2.31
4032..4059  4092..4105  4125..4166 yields 0.32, 2.52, 2.51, 2.51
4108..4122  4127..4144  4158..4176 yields -0.06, 2.29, 2.55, 2.39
